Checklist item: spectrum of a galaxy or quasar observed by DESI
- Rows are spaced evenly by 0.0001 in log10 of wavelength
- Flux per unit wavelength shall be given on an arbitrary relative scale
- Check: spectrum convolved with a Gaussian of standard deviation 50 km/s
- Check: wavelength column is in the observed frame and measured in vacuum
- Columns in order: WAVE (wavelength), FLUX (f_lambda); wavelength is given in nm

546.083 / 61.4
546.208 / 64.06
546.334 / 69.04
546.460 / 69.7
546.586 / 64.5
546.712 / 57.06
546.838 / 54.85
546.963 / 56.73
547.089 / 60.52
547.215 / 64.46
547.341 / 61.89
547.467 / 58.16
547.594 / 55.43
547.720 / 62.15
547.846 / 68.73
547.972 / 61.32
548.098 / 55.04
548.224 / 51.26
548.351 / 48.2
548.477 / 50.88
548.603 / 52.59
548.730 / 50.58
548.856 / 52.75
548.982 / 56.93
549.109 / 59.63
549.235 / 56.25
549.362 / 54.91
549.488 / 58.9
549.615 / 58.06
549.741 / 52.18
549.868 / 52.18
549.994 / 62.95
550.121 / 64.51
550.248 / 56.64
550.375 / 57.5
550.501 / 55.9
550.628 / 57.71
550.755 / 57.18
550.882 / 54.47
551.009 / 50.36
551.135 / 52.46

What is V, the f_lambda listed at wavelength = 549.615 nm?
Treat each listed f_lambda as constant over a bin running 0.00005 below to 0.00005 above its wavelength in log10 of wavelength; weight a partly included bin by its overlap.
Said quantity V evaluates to 58.06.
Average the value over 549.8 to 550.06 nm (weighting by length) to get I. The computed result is 57.5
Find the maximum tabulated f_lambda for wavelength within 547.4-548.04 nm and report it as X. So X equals 68.73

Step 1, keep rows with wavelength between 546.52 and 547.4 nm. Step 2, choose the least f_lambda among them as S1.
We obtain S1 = 54.85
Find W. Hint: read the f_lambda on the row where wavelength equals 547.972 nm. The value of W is 61.32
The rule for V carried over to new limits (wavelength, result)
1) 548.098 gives 55.04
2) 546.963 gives 56.73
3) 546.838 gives 54.85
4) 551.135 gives 52.46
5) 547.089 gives 60.52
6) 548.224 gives 51.26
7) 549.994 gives 62.95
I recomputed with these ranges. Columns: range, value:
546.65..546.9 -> 55.9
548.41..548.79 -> 51.3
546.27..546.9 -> 63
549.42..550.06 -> 56.9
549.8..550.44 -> 58.7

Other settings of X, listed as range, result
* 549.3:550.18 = 64.51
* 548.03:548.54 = 55.04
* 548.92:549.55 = 59.63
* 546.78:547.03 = 56.73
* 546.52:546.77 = 64.5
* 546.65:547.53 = 64.46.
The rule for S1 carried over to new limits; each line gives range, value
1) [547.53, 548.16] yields 55.04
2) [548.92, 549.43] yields 54.91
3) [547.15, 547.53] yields 58.16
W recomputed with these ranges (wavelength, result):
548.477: 50.88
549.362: 54.91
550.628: 57.71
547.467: 58.16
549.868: 52.18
